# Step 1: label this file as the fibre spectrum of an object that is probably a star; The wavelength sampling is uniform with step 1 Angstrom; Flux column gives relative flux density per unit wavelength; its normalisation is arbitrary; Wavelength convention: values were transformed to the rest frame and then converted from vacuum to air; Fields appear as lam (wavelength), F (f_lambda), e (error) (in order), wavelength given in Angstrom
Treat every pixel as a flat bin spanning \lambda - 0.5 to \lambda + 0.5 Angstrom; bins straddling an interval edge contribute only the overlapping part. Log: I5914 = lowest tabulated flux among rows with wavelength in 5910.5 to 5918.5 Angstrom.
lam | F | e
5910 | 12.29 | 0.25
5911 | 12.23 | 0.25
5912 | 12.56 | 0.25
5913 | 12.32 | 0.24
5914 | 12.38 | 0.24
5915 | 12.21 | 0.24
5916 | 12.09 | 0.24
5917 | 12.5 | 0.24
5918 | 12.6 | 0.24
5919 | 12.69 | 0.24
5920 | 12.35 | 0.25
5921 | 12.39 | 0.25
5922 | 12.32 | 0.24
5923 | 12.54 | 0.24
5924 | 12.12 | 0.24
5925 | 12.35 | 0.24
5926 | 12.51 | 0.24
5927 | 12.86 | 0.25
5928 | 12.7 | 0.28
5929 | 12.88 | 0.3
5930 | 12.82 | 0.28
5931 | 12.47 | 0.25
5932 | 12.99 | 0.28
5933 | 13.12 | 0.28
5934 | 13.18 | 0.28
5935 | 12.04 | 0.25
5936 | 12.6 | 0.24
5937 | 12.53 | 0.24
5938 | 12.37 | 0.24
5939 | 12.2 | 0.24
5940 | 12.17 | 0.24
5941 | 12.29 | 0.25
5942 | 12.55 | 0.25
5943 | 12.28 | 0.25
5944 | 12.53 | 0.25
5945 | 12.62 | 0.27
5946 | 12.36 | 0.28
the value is 12.09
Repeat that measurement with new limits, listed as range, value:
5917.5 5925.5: 12.12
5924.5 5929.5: 12.35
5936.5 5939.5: 12.2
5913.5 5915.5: 12.21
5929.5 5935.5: 12.04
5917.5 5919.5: 12.6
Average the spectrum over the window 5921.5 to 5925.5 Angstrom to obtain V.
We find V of 12.3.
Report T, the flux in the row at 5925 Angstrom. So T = 12.35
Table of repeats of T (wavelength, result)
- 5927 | 12.86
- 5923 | 12.54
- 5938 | 12.37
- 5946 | 12.36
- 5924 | 12.12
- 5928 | 12.7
